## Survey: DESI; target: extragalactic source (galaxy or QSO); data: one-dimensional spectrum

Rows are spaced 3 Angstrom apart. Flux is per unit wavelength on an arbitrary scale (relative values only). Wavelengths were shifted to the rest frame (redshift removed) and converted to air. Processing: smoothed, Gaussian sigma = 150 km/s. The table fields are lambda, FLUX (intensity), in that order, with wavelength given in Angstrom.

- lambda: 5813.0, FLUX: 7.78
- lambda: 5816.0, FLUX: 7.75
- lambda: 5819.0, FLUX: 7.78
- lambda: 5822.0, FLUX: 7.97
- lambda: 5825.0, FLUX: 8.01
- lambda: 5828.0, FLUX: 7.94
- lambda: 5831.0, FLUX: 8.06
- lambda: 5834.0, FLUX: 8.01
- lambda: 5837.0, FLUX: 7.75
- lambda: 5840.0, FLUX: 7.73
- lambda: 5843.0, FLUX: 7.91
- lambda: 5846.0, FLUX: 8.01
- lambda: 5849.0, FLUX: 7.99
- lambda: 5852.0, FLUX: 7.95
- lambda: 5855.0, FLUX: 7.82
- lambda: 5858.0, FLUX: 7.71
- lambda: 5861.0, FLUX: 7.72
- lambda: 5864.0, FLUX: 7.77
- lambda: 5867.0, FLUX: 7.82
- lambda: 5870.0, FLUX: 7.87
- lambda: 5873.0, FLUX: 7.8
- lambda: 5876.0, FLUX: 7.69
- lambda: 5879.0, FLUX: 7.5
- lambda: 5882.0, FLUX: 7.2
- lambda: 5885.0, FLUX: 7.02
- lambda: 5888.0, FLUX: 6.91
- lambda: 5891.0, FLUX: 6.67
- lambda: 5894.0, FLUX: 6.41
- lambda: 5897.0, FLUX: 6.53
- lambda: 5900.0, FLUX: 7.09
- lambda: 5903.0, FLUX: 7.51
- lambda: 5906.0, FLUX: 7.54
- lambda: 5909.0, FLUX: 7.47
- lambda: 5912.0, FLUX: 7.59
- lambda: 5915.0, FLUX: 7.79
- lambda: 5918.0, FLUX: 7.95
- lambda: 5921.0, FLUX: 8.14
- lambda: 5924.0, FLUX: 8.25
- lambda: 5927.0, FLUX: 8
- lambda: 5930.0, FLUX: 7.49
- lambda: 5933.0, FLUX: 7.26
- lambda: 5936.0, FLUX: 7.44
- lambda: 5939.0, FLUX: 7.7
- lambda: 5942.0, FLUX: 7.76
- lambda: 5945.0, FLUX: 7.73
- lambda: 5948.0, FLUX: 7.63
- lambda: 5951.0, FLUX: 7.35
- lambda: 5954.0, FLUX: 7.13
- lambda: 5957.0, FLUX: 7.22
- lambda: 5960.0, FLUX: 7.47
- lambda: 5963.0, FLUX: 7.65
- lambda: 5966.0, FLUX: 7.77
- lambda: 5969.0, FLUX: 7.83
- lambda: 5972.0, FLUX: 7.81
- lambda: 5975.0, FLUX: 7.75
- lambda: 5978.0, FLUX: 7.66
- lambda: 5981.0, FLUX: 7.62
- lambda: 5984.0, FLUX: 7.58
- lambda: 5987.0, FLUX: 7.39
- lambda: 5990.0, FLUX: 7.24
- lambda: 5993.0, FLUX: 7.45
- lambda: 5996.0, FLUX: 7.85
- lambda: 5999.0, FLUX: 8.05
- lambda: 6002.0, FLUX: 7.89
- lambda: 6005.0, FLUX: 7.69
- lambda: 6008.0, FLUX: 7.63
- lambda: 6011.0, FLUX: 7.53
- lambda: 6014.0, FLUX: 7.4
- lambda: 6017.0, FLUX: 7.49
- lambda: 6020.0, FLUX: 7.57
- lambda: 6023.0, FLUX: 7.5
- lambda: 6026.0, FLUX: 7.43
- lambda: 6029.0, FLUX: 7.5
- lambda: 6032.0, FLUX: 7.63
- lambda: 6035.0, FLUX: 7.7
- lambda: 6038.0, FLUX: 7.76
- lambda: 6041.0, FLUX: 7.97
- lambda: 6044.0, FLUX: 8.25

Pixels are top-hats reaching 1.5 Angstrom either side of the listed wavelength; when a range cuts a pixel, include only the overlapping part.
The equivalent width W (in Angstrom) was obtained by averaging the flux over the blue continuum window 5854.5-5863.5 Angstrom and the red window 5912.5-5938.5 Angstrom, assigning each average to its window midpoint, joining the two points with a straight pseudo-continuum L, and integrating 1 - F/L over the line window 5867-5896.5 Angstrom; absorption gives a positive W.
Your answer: 2.0 Angstrom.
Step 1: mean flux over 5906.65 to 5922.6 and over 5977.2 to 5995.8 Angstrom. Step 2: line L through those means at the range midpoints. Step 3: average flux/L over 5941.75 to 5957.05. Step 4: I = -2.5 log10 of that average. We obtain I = 0.03 mag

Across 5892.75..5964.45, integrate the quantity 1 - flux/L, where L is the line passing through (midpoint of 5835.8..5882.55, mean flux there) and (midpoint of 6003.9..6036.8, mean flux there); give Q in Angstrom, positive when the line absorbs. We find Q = 1.60 Angstrom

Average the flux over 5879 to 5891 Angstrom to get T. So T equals 7.05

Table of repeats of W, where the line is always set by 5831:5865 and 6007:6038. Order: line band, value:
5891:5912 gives 1.8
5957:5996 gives 0.2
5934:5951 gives 0.2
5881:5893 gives 1.3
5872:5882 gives 0.3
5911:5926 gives -0.4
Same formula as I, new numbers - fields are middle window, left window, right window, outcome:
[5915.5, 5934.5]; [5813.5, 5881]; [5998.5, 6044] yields -0.012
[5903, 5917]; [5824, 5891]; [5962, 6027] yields 0.011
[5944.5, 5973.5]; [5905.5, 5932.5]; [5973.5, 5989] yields 0.015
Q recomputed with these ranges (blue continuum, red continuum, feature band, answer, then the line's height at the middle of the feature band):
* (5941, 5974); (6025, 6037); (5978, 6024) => -0.1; 7.58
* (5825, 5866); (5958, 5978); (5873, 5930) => 2.8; 7.8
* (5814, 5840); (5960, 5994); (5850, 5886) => 0.7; 7.82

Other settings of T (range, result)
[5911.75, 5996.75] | 7.64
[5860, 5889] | 7.54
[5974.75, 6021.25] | 7.61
